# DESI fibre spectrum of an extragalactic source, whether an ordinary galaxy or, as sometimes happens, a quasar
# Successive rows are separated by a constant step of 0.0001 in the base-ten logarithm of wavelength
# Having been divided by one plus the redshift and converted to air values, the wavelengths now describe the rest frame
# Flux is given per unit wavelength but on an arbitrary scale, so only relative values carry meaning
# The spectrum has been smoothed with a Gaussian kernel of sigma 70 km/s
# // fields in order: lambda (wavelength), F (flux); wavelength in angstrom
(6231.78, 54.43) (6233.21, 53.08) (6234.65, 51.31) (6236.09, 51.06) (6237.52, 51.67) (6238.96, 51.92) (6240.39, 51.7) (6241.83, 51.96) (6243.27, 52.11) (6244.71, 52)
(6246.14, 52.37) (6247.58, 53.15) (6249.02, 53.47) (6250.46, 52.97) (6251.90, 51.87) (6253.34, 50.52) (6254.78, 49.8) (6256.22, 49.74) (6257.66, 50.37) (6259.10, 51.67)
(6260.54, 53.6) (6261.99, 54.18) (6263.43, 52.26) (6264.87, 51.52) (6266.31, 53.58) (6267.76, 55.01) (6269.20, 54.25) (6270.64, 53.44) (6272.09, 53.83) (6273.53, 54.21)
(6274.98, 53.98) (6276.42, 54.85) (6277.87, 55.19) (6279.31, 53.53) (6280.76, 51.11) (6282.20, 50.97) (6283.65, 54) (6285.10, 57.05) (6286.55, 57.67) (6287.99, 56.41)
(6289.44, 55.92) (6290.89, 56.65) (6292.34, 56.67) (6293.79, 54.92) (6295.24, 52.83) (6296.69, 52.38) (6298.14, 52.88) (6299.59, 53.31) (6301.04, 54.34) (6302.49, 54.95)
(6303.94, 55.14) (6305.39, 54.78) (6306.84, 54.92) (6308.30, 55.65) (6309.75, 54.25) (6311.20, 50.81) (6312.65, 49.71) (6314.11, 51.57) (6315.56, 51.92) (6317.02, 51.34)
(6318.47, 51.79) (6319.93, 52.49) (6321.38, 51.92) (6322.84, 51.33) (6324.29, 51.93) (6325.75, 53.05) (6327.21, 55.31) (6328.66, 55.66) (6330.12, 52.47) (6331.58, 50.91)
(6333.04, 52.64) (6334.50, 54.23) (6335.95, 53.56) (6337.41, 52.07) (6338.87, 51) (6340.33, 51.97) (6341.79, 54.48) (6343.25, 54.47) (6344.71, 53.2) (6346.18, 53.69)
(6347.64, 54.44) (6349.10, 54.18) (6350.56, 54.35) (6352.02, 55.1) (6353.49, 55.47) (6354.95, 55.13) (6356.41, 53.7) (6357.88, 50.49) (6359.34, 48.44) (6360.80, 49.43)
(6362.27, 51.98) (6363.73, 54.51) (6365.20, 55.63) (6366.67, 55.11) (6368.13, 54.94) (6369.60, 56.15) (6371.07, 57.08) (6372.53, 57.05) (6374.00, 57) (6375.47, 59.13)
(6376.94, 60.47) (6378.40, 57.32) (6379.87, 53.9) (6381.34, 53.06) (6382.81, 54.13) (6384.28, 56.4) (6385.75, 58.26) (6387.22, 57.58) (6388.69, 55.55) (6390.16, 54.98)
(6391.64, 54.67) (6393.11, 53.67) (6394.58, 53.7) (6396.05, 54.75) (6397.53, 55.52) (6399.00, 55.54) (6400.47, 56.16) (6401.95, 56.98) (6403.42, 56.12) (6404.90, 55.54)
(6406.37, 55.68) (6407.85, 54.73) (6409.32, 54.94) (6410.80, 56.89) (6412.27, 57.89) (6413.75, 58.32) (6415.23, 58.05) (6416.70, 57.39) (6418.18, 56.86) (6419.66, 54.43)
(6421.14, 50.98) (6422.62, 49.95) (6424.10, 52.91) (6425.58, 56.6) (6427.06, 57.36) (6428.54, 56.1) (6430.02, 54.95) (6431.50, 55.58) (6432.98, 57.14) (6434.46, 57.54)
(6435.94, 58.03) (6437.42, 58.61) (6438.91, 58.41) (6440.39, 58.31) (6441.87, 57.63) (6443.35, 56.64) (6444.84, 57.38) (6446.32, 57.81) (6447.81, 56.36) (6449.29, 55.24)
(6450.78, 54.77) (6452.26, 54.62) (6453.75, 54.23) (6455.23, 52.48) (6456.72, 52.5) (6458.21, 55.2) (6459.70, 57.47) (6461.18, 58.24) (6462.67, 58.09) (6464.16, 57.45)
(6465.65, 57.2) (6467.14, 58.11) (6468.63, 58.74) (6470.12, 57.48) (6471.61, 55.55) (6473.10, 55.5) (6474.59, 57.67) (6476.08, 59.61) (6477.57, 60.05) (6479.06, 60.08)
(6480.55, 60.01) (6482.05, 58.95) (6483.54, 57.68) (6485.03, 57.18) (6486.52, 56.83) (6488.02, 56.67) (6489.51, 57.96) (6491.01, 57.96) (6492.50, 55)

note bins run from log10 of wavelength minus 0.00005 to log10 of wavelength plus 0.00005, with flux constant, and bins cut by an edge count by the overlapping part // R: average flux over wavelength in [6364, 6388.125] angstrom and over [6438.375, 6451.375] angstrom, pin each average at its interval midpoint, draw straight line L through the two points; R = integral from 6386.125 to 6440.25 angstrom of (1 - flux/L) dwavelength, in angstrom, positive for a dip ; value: 0.8 angstrom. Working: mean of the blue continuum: 56.4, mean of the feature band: 55.9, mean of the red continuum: 57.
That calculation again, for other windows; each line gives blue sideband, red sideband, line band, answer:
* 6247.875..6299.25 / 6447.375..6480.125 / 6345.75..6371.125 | 0.5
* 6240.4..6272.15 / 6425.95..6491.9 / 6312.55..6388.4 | 0.9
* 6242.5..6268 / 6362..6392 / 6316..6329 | 0.4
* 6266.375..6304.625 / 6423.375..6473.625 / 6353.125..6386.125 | 0.3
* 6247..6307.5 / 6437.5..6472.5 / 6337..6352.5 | 0.3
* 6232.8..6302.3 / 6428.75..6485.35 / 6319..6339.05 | 0.6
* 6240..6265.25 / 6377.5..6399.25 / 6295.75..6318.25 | 0.1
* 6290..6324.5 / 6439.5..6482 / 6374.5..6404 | -0.3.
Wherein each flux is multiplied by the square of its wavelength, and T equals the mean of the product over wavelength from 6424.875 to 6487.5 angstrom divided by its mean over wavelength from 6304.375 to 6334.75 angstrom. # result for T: 1.13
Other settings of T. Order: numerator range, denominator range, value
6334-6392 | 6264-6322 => 1.04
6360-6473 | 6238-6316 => 1.10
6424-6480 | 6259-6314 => 1.11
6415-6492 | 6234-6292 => 1.13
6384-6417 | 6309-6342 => 1.09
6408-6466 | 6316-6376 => 1.08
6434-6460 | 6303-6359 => 1.10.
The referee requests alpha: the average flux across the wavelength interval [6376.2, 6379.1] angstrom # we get 59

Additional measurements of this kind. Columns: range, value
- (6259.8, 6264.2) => 53.3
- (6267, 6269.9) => 54.6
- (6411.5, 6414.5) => 58.1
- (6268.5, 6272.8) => 53.8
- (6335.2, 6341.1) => 52.2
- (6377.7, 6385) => 54.9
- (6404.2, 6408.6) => 55.4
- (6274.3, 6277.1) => 54.5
